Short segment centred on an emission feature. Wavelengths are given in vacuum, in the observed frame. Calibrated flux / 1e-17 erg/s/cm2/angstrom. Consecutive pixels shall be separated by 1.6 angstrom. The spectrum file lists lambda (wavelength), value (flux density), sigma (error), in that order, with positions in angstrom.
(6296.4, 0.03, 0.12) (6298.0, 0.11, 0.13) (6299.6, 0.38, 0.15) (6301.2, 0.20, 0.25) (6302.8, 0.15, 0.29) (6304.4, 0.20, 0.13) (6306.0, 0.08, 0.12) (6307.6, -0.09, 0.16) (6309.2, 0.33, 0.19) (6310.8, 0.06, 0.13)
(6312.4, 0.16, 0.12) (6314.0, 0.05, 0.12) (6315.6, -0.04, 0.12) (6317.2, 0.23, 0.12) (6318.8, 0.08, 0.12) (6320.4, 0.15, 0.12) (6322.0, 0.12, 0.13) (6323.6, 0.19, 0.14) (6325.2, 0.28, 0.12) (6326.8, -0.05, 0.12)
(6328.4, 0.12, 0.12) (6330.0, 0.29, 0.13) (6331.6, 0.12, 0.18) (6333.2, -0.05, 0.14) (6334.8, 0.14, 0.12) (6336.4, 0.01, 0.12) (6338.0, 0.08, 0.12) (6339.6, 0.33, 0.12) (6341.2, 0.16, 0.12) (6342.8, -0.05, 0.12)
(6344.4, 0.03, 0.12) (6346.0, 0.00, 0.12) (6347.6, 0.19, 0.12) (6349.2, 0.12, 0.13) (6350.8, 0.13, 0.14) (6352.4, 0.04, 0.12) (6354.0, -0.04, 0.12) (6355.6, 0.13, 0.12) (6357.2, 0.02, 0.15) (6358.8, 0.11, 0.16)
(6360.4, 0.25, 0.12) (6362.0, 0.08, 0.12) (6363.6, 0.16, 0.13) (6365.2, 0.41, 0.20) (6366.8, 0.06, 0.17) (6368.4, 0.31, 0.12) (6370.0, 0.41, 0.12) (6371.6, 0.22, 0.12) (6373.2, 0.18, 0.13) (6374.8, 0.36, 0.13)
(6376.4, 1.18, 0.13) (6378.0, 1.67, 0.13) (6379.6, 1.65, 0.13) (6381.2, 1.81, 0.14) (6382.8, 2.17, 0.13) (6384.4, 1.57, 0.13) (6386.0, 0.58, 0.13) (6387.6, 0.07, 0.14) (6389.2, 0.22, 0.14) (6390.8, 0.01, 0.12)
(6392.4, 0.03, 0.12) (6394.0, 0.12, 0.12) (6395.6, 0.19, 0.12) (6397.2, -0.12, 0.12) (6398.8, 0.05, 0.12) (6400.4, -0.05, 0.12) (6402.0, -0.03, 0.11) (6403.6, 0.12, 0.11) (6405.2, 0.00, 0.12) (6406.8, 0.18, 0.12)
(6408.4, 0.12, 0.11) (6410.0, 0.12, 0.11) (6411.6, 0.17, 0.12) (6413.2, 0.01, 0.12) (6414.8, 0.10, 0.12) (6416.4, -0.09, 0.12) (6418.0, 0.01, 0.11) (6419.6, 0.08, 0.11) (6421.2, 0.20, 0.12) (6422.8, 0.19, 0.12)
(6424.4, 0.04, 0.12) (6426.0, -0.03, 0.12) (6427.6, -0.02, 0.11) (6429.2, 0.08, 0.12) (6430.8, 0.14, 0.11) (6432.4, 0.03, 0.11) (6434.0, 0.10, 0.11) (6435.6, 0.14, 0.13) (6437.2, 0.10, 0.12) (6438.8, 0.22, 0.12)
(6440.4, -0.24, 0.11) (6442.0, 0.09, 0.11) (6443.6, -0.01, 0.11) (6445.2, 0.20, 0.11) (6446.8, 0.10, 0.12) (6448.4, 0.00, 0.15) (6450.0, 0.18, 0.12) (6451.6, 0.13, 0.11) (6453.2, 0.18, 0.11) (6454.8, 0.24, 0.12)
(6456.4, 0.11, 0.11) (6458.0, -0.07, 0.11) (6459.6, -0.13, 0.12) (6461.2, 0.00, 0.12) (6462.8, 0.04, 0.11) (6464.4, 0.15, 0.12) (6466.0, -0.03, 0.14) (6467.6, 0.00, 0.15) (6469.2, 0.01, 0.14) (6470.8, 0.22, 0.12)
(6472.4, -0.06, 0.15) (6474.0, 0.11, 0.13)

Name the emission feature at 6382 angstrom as [O II]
